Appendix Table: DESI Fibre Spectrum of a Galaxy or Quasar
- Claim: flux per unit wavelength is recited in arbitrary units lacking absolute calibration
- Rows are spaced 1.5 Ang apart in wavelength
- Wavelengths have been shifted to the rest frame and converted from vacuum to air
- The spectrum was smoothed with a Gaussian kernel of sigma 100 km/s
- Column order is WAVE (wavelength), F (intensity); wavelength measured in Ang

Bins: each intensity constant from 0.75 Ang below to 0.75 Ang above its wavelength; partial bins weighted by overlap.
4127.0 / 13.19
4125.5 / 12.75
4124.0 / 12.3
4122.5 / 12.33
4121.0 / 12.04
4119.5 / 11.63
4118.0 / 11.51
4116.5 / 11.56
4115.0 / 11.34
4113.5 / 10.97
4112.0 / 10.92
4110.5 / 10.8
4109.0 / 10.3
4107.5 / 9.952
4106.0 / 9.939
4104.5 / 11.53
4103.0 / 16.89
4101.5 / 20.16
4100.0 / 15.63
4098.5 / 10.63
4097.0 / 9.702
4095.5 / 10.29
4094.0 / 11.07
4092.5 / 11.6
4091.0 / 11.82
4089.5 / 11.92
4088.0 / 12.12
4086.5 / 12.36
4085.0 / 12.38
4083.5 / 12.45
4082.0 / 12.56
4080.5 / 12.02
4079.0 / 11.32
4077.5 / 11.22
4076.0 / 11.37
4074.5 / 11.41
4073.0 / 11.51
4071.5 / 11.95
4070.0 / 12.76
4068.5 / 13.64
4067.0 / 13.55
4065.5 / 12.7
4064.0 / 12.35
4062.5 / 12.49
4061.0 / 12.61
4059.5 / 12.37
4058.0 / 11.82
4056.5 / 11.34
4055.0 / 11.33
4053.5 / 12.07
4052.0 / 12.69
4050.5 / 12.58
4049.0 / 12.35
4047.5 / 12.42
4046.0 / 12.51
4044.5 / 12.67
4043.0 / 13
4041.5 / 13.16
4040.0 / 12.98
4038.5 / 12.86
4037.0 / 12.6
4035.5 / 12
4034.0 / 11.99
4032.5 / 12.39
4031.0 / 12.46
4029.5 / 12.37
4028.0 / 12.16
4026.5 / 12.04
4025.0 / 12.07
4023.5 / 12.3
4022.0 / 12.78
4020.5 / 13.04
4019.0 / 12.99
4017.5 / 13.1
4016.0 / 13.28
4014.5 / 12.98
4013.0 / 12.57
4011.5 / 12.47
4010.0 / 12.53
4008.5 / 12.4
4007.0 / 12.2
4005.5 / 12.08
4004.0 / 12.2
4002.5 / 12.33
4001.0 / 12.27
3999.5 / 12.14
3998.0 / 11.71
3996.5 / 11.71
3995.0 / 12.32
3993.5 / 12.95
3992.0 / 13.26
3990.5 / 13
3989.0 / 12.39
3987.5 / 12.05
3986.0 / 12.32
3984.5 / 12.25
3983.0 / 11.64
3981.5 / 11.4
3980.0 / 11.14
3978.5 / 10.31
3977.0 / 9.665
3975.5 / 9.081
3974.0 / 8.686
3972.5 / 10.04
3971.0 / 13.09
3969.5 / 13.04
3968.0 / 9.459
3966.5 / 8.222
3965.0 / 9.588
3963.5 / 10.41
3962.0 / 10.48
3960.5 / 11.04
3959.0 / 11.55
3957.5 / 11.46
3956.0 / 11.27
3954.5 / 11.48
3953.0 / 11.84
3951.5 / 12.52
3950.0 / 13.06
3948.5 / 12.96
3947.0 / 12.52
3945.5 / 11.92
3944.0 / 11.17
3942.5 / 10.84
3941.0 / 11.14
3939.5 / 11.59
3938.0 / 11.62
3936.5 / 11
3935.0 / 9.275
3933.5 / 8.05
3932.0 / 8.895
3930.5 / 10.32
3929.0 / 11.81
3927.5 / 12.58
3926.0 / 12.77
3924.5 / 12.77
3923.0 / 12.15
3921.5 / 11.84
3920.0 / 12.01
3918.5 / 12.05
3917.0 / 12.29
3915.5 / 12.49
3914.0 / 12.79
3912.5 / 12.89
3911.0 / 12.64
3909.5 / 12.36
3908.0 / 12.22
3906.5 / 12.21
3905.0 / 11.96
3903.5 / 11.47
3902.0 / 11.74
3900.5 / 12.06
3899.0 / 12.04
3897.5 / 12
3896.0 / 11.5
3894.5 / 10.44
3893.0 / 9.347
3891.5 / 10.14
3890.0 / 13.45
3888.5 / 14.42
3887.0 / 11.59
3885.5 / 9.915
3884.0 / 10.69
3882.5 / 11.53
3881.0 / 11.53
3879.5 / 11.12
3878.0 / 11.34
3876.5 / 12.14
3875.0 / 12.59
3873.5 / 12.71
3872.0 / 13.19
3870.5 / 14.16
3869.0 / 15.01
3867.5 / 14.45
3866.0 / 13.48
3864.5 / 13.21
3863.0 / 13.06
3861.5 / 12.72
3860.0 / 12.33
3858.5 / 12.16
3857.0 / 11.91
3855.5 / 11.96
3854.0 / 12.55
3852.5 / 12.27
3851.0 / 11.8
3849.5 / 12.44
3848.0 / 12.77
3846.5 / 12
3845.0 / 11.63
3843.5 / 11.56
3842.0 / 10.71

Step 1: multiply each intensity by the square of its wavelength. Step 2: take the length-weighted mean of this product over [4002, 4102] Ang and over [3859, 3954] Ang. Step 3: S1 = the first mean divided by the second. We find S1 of 1.11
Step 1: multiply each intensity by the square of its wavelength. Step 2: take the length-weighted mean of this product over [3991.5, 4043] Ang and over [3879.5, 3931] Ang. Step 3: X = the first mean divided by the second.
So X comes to 1.11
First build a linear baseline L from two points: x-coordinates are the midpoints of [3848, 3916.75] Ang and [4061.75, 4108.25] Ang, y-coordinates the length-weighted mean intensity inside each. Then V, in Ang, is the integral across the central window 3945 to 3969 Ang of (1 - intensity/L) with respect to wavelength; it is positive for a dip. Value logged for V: 1.97 Ang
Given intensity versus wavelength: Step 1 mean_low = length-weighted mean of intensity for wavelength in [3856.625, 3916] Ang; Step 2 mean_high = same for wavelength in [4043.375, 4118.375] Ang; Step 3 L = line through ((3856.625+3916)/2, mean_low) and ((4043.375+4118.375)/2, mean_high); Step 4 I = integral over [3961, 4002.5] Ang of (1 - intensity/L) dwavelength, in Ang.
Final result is 3.0 Ang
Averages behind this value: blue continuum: 12.2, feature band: 11.3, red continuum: 12.1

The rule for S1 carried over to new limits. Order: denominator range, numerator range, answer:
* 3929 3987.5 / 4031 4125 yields 1.18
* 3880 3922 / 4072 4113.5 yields 1.11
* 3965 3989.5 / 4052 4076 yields 1.18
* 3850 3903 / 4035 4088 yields 1.11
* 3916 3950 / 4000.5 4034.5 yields 1.13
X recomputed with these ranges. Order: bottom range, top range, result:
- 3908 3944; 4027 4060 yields 1.13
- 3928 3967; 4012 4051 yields 1.19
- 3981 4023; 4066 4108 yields 1.03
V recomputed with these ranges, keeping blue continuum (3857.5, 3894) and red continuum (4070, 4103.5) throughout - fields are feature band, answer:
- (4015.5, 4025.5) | -0.4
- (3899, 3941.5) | 2.2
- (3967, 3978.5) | 1.8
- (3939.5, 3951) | 0.4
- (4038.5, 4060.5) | -0.1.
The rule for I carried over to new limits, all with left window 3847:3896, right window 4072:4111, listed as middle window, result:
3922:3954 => 1.89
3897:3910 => 0.23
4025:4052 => -0.90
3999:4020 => -0.74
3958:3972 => 1.61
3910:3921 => -0.20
